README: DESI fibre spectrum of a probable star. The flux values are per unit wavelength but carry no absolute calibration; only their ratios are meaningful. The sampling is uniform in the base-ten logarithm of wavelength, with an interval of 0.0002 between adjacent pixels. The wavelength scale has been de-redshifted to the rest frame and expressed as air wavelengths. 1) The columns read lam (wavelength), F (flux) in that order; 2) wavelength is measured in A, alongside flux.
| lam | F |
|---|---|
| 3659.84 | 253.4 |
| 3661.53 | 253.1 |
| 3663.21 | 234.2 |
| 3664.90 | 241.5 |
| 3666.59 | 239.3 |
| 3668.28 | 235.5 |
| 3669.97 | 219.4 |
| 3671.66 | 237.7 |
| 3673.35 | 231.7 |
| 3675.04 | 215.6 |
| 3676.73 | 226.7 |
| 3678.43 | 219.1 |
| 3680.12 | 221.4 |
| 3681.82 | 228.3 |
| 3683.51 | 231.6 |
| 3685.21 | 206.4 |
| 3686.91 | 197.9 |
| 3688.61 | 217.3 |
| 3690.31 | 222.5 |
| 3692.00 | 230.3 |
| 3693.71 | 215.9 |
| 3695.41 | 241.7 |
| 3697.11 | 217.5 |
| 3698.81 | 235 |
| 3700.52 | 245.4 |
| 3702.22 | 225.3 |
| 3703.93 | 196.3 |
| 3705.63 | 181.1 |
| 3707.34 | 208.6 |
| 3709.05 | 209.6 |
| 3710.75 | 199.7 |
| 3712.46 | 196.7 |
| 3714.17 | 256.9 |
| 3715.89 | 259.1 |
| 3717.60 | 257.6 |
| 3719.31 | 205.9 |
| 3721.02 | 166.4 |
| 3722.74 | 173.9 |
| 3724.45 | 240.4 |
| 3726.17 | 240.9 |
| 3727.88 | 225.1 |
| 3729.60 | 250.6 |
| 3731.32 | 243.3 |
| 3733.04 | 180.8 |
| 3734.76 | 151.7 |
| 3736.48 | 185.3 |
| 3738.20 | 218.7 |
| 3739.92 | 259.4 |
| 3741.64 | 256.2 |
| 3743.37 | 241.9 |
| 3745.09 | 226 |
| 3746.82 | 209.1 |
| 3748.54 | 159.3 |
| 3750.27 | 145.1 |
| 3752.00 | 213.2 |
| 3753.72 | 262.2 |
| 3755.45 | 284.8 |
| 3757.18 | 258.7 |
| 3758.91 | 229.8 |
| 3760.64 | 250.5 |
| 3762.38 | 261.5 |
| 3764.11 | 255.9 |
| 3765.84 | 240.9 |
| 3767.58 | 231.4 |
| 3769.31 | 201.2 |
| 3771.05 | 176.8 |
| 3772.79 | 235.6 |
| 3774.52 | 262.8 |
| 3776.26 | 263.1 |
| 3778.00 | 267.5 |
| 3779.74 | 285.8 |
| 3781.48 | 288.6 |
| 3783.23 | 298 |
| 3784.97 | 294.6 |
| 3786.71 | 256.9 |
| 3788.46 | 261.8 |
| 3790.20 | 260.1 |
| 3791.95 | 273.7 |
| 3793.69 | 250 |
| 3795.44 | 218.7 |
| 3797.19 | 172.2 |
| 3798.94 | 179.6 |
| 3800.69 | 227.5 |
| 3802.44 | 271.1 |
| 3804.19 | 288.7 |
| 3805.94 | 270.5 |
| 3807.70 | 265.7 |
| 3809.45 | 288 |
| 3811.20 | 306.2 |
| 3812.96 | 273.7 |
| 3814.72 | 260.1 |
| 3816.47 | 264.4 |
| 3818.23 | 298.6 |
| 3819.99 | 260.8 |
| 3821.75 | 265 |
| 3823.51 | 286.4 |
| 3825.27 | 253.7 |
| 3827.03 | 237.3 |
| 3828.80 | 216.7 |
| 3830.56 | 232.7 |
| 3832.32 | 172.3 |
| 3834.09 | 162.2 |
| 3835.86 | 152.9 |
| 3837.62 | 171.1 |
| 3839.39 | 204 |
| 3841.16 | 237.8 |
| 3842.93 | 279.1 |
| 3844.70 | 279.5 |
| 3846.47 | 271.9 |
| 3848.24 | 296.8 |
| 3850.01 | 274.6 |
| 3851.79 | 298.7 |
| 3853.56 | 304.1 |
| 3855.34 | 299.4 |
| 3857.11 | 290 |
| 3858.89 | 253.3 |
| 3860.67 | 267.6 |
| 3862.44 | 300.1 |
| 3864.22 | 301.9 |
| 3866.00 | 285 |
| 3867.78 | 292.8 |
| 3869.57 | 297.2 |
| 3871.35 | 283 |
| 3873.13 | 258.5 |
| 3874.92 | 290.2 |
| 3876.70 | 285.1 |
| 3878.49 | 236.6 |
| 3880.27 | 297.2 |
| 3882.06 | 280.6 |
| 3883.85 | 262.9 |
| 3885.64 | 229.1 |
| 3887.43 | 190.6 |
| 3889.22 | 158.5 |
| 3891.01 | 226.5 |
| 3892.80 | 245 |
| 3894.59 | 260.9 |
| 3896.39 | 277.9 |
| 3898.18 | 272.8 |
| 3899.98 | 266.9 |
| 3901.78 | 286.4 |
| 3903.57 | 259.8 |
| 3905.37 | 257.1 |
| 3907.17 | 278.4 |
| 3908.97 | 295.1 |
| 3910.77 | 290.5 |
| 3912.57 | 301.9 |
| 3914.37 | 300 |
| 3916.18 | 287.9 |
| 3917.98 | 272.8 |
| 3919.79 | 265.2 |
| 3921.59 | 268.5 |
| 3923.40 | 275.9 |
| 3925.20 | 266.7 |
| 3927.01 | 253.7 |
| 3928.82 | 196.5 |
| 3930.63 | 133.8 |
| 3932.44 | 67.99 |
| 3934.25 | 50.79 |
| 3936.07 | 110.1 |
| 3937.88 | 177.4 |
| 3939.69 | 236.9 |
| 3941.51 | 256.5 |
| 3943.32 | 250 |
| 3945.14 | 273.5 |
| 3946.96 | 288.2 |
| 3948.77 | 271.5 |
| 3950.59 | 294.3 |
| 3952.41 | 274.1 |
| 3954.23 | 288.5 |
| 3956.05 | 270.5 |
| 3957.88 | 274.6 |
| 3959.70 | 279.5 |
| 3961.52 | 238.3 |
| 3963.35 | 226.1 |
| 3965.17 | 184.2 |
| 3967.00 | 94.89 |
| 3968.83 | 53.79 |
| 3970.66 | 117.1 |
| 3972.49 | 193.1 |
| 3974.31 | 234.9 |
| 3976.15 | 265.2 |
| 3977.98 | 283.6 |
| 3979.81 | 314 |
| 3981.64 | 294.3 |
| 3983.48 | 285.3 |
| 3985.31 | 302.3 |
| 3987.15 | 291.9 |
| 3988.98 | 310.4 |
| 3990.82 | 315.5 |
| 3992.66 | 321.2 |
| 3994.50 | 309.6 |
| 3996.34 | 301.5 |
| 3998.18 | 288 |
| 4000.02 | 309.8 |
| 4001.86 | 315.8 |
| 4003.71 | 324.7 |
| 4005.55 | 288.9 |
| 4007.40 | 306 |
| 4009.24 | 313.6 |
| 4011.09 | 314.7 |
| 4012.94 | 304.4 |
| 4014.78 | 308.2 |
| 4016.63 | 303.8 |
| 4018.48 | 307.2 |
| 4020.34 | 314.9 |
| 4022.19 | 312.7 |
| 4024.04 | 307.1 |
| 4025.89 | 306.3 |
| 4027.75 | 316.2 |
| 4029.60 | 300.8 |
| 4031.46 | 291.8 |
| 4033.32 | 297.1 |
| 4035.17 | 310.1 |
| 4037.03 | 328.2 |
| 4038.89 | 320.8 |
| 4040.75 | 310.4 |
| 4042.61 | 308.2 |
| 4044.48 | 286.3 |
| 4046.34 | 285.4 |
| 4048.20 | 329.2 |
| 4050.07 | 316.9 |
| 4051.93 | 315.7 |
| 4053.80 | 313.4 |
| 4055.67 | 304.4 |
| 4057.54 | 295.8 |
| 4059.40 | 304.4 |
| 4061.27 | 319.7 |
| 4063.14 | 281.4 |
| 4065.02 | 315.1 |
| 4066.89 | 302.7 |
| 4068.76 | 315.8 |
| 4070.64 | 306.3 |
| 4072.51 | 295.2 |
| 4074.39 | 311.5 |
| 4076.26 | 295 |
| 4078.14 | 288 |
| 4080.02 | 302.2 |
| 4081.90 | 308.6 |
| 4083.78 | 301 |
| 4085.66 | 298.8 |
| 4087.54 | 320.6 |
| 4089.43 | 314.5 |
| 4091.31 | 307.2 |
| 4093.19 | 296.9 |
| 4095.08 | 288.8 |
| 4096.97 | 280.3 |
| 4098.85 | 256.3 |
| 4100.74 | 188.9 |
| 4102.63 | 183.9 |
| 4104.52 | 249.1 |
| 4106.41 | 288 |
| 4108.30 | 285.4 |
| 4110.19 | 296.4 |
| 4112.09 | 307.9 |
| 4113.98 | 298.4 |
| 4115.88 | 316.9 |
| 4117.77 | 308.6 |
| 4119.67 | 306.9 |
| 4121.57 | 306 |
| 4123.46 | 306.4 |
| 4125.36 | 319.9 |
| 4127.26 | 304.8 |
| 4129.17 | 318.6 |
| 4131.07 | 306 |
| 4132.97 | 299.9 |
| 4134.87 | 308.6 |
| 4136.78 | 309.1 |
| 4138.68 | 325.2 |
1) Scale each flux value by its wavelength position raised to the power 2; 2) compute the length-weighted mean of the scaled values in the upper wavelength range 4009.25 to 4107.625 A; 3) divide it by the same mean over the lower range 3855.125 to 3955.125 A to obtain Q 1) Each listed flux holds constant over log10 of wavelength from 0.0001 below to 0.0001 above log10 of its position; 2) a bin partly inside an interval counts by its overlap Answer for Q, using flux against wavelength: 1.3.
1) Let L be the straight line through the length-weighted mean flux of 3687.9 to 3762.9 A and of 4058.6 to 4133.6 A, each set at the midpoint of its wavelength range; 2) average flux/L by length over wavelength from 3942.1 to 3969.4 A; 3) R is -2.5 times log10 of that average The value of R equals 0.12 mag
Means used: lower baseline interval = 222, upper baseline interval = 295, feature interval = 240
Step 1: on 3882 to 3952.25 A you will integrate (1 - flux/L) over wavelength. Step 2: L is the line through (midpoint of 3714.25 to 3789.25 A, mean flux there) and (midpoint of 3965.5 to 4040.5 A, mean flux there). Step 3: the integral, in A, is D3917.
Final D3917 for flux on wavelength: 6.6 A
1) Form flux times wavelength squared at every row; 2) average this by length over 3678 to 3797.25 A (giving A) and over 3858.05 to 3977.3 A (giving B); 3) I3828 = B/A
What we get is 1.16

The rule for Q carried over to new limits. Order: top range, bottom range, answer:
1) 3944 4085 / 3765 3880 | 1.23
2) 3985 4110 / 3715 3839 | 1.45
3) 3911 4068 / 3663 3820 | 1.32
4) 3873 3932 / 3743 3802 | 1.15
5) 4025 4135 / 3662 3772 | 1.62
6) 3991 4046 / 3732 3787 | 1.49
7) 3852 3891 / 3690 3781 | 1.28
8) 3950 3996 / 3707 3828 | 1.17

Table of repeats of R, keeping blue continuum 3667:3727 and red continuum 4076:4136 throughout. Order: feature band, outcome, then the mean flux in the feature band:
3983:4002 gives -0.12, 305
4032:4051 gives -0.10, 309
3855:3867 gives -0.14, 285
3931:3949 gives 0.33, 194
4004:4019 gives -0.12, 307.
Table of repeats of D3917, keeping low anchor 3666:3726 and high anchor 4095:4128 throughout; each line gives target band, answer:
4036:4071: -4.4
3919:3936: 4.1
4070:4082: -1.0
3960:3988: 3.8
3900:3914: -1.6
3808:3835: -1.5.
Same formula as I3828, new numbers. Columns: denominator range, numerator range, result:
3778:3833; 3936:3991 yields 1.03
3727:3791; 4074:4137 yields 1.47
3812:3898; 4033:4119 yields 1.29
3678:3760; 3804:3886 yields 1.28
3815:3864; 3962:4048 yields 1.21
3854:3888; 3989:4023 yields 1.20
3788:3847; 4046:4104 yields 1.37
